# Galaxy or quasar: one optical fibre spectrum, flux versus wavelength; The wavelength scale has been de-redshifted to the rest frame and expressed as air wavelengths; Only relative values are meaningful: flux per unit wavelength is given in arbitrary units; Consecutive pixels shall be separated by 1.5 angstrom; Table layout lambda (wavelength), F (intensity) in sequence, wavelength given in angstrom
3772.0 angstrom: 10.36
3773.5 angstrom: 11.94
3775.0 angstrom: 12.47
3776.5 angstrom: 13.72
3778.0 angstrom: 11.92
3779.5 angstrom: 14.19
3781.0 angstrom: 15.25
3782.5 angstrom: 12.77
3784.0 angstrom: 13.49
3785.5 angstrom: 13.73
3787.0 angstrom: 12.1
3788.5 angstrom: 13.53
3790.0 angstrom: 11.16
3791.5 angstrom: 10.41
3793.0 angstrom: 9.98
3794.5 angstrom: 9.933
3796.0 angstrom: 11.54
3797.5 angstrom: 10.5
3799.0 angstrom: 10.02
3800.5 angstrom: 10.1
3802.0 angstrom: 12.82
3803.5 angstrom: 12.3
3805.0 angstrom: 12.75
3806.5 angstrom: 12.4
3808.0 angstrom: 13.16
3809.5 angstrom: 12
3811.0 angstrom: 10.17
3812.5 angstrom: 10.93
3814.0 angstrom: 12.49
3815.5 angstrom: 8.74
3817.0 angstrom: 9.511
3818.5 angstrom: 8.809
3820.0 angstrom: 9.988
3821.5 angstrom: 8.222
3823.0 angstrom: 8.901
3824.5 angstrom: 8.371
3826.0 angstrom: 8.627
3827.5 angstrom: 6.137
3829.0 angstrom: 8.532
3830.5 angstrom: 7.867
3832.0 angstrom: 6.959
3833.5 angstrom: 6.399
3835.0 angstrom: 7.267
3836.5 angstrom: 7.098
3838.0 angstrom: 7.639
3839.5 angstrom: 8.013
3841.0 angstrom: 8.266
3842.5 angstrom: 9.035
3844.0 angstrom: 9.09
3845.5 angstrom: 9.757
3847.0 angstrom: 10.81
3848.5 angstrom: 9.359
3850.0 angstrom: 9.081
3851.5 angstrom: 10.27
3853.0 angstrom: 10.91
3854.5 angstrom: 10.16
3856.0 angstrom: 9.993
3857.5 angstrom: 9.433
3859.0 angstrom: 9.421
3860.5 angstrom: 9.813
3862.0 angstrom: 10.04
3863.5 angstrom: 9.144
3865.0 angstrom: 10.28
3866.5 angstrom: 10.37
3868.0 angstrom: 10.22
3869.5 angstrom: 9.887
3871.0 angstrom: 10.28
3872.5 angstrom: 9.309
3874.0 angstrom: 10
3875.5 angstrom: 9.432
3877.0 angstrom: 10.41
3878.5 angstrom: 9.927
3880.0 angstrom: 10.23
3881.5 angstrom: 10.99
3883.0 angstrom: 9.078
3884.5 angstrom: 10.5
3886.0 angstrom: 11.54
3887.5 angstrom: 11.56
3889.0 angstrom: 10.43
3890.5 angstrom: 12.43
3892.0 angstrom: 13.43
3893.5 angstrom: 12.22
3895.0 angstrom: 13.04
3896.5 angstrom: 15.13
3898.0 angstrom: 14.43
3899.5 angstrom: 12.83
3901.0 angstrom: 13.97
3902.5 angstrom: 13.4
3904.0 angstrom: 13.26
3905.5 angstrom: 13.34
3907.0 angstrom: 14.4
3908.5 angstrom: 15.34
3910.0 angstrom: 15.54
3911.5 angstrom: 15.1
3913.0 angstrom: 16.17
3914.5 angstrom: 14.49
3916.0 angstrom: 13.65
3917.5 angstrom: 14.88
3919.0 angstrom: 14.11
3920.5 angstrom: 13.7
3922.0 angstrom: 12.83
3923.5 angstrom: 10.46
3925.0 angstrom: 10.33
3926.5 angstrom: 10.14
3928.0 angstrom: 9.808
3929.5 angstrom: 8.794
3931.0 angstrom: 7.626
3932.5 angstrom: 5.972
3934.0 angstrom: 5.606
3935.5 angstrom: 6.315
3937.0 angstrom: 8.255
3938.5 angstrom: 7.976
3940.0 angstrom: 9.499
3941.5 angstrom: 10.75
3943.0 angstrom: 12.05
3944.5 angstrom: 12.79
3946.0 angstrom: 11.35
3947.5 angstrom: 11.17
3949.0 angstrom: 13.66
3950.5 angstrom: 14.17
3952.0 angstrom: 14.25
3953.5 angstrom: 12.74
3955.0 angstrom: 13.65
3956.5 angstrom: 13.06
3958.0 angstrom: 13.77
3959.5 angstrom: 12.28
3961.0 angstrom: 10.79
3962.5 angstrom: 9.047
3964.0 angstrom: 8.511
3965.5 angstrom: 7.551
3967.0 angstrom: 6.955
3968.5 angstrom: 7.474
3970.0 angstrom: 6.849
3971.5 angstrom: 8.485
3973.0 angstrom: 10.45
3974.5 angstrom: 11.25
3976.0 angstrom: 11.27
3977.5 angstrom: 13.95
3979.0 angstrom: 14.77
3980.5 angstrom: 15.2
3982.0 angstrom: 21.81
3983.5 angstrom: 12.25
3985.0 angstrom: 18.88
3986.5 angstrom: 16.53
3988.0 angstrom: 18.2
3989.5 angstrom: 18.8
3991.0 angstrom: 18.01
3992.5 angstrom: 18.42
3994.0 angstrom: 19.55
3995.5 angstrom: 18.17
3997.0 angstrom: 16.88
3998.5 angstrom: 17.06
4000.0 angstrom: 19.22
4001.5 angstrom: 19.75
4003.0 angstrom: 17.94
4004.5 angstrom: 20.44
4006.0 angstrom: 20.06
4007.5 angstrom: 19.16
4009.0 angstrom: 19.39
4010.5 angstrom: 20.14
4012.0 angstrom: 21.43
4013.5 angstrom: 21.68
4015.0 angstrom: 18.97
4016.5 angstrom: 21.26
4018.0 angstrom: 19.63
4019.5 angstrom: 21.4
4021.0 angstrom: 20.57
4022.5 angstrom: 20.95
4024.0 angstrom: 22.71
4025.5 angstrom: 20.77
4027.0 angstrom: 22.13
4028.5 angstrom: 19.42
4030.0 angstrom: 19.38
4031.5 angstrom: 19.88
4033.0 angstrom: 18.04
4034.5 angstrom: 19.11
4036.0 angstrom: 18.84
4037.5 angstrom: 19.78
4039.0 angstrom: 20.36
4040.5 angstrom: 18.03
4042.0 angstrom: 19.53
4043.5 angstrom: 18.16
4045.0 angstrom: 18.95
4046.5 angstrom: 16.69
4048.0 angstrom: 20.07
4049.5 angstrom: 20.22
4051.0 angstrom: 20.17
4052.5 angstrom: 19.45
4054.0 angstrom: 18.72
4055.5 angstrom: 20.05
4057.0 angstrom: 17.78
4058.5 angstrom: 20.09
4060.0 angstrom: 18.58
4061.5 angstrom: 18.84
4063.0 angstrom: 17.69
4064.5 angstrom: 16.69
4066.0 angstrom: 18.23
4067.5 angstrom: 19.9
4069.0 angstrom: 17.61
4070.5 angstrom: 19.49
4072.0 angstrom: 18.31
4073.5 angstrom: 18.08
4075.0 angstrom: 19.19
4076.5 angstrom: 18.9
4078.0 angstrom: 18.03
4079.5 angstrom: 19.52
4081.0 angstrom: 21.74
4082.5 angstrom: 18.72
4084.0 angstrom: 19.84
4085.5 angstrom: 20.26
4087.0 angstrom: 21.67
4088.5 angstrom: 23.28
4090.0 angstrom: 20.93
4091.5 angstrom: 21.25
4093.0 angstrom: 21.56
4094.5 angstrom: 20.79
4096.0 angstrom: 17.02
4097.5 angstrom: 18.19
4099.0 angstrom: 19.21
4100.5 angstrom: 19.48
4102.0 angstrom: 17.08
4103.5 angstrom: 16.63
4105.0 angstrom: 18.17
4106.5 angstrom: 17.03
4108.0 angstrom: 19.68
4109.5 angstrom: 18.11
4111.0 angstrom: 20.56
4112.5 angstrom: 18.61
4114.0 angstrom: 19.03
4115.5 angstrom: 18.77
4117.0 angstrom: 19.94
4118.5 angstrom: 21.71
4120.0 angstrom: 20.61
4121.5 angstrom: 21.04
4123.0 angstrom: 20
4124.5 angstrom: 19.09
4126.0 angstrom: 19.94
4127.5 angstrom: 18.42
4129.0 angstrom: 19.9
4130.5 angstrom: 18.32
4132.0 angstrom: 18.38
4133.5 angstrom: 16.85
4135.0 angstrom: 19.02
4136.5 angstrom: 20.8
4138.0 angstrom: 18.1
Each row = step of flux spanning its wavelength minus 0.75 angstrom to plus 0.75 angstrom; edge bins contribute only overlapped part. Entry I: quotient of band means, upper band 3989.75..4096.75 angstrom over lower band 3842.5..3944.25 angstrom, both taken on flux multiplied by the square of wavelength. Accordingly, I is 1.9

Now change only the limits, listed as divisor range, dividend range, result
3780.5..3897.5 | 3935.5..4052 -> 1.69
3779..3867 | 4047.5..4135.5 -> 2.17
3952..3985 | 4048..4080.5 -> 1.68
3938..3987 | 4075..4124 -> 1.75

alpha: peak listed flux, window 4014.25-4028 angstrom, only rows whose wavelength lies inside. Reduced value 22.71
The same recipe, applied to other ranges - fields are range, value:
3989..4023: 21.68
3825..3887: 11.54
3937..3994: 21.81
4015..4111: 23.28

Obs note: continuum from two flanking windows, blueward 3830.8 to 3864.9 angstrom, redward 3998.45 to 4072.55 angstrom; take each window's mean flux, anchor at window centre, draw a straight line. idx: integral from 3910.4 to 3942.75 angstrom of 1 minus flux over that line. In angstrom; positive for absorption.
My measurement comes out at 5.9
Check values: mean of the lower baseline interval 9.01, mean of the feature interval 10.9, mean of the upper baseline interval 19.5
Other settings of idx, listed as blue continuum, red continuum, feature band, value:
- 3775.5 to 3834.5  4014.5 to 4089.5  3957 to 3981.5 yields 8.75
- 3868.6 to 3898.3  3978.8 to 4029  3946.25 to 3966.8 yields 5.44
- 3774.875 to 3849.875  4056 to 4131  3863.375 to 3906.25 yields 4.20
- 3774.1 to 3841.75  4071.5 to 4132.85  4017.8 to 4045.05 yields -4.16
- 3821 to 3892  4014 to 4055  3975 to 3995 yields 0.28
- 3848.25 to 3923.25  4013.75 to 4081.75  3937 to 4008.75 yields 9.32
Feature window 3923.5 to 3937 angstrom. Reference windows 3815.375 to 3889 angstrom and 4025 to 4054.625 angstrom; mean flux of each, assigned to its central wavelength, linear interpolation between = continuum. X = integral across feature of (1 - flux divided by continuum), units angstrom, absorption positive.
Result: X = 5.3 angstrom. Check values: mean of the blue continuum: 9.32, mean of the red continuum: 19.4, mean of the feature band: 8.22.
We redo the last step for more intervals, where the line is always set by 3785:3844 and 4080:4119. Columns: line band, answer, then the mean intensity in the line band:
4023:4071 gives -4.0 angstrom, 19.2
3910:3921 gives -1.1 angstrom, 14.7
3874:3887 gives 2.0 angstrom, 10.3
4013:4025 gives -2.9 angstrom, 20.9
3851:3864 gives 1.6 angstrom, 9.92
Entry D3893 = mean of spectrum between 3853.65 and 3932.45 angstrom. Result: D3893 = 11.6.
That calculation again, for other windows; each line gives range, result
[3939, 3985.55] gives 11.9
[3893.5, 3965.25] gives 12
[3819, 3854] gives 8.56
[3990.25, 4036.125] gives 19.7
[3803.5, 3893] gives 9.79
